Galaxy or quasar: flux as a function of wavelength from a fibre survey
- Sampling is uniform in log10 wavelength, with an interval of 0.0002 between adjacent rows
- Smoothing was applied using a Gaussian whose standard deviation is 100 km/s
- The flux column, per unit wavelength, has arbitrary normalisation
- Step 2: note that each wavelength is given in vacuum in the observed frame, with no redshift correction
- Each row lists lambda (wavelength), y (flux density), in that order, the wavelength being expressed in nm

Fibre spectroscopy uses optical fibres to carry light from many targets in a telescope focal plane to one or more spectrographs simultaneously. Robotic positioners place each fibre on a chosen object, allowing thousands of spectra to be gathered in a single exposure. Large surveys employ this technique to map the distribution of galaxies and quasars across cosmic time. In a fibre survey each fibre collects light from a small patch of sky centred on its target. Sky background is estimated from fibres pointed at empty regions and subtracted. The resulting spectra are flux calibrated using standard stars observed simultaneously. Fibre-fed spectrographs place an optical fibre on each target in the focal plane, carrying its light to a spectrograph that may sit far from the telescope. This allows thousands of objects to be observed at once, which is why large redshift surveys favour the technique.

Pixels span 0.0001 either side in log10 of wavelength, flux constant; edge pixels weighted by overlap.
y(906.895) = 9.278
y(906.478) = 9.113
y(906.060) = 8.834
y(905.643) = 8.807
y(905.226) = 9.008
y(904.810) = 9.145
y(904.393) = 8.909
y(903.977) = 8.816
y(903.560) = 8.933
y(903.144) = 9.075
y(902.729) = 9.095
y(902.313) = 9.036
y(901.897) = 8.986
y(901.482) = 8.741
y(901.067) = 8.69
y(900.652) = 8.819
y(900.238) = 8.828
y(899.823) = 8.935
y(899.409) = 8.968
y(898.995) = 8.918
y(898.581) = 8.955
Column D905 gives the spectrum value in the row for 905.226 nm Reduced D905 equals 9.008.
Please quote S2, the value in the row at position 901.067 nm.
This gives 8.69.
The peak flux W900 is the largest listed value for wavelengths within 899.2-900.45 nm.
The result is 8.968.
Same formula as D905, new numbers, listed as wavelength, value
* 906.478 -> 9.113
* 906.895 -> 9.278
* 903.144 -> 9.075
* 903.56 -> 8.933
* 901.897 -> 8.986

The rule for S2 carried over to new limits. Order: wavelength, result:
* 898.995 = 8.918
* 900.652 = 8.819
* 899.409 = 8.968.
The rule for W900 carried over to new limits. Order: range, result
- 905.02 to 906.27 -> 9.008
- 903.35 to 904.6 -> 8.933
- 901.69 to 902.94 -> 9.095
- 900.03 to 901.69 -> 8.828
